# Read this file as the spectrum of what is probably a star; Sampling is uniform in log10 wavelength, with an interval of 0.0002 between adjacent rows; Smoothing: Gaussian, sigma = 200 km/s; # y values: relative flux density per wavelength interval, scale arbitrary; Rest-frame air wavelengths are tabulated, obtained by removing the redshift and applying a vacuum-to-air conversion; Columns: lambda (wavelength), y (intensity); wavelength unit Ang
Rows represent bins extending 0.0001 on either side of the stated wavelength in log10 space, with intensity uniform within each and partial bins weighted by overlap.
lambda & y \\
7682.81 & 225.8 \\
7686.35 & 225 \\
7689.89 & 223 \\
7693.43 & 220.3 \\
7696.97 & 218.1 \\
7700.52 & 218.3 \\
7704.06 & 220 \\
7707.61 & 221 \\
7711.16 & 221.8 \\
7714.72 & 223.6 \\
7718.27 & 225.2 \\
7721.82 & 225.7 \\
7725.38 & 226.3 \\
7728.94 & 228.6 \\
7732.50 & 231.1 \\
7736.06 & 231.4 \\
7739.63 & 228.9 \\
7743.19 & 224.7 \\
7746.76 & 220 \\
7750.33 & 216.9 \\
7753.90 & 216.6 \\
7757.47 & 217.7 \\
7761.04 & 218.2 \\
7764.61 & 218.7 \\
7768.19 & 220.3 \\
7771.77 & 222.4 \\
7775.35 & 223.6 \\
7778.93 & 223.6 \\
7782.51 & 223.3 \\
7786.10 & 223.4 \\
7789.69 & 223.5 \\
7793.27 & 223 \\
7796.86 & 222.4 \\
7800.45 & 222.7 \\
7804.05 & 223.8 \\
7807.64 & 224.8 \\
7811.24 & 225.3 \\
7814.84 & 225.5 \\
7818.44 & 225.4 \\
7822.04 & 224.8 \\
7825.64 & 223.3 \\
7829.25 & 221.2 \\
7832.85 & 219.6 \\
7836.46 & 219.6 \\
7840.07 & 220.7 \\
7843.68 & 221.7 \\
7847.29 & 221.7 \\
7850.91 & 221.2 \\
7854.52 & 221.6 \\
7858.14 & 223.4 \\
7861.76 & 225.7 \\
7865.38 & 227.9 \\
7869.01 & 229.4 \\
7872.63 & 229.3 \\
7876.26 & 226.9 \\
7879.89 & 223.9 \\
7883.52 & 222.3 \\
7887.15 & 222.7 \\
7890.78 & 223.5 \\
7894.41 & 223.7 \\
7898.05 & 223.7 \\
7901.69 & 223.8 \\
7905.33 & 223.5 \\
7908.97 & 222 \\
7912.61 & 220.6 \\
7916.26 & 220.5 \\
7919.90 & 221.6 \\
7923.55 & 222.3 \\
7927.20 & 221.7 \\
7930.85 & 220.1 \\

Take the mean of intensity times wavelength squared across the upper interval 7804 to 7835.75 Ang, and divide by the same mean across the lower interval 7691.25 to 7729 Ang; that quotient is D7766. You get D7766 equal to 1.0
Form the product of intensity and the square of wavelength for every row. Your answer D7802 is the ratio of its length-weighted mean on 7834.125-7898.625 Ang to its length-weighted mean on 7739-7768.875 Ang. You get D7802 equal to 1.05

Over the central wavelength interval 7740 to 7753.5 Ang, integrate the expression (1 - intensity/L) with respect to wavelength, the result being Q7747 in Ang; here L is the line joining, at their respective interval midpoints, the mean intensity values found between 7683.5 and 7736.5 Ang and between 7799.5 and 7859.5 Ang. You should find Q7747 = 0.2 Ang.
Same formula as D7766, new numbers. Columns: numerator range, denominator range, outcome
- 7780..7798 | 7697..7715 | 1.03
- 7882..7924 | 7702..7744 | 1.03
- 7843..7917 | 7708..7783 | 1.04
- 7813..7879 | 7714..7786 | 1.03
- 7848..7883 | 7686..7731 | 1.05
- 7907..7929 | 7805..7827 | 1.01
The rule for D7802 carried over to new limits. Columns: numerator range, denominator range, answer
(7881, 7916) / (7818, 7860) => 1.02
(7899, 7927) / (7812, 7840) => 1.02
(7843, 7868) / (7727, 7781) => 1.03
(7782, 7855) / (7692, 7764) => 1.02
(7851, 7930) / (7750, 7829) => 1.03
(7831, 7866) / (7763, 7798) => 1.02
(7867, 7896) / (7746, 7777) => 1.06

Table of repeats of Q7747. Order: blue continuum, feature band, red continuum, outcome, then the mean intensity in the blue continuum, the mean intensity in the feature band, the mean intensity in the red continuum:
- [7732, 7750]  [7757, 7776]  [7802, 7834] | 0.4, 226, 220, 224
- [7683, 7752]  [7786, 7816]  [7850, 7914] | 0.0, 224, 224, 224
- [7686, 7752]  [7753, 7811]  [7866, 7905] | 0.6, 224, 222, 225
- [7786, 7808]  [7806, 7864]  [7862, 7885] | 0.5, 223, 223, 227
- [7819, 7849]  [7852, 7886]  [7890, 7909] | -0.4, 222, 225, 223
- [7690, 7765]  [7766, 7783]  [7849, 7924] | 0.0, 223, 222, 224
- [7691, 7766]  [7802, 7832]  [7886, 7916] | -0.2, 223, 224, 223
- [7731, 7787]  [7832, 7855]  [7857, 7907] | 0.3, 222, 221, 225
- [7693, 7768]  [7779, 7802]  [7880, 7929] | -0.1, 223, 223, 223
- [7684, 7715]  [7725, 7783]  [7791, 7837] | -0.2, 221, 223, 223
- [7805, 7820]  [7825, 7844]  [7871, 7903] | 0.3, 225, 221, 224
